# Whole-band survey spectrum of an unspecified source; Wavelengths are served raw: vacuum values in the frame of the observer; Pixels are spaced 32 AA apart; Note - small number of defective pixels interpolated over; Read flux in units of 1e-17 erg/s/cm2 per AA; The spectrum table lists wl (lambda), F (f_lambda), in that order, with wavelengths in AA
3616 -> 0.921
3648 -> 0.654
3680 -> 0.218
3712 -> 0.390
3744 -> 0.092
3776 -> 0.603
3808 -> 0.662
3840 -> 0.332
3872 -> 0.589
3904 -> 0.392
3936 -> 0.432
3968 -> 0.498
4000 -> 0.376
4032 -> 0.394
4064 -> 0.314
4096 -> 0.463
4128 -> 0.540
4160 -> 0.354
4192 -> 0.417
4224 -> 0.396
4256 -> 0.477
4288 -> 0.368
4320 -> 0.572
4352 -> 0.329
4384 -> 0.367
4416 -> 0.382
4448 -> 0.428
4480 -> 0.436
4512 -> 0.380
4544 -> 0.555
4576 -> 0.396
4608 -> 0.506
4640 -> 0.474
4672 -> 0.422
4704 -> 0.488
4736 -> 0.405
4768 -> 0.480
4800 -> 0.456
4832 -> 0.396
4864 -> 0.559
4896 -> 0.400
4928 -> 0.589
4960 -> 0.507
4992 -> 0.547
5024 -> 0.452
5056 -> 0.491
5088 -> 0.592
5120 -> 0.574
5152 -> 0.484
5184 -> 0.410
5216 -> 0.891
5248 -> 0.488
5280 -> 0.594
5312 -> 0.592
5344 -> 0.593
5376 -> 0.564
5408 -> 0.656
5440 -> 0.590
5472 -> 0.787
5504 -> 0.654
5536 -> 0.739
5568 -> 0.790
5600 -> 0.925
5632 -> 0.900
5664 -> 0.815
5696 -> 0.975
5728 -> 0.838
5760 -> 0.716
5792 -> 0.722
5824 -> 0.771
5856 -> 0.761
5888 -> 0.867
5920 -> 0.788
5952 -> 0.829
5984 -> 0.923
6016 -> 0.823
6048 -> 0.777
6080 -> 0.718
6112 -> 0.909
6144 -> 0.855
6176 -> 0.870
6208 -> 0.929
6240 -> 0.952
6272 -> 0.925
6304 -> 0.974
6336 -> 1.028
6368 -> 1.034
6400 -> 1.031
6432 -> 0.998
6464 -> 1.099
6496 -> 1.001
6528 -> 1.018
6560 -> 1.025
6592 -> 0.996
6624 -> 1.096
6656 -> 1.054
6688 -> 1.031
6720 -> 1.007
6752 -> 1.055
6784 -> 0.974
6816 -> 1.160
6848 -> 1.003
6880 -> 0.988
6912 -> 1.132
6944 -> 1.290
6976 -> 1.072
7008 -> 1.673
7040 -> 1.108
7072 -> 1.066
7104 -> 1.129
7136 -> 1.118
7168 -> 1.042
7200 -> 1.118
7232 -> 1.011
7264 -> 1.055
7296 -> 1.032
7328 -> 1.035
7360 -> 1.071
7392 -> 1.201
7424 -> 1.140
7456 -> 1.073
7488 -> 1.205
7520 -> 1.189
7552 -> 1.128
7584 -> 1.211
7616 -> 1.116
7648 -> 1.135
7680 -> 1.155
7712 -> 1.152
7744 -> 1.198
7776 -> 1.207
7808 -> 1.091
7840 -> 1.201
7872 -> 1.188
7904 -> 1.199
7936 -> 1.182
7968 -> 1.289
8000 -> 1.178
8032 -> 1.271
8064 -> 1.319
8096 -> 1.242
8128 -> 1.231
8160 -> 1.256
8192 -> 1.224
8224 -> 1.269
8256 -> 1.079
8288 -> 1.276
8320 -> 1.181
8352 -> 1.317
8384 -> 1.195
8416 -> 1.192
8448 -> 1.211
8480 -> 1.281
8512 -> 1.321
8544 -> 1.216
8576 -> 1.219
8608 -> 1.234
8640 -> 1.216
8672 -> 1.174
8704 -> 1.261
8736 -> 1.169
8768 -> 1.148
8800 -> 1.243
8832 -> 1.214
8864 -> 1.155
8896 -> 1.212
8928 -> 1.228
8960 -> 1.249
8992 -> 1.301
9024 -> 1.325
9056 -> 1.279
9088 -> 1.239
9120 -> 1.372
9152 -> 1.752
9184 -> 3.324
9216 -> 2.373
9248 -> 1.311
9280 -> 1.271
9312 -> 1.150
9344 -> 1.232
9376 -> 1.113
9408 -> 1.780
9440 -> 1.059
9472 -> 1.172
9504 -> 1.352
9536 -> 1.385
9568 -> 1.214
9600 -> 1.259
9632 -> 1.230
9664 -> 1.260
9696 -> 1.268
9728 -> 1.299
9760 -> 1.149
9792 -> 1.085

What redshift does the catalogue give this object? 0.40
